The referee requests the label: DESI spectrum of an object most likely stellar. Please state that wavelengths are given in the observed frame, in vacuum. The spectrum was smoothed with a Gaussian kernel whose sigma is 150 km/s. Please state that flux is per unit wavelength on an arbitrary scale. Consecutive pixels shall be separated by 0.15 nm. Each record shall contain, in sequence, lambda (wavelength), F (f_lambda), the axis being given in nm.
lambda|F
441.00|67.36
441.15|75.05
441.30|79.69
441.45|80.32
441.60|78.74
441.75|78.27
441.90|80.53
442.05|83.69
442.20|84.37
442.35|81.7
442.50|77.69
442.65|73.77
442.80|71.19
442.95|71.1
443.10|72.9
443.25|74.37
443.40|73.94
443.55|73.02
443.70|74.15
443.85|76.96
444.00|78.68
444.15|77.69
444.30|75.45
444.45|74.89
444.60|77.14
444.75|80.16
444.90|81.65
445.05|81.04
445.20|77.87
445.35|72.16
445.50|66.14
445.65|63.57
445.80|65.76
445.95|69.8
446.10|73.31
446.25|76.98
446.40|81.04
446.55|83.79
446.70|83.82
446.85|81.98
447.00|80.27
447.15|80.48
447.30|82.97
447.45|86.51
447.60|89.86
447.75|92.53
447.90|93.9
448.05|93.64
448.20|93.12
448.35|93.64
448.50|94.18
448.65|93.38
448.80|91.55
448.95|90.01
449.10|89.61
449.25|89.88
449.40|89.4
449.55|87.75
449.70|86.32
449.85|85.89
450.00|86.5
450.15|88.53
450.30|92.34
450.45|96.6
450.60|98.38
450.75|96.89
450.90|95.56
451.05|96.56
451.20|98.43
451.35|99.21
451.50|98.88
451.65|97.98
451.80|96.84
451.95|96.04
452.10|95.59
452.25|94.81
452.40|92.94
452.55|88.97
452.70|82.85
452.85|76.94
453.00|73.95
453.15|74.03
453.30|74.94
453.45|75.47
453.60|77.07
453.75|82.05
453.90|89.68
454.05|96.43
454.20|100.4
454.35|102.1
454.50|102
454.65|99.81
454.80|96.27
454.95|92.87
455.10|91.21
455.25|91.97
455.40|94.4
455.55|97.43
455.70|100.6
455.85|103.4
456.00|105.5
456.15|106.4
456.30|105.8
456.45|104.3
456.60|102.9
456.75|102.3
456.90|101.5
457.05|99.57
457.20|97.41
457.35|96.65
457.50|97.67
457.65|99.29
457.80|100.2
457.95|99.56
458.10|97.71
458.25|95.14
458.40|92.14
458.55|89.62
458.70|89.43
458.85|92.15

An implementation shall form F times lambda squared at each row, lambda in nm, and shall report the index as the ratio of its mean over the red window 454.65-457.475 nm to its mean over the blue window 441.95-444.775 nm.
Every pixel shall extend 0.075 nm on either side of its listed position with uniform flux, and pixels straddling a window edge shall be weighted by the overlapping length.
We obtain 1.38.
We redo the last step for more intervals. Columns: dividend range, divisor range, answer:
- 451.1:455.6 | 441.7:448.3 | 1.20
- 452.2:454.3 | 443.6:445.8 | 1.17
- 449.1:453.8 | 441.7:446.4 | 1.22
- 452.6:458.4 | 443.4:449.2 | 1.21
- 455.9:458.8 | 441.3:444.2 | 1.37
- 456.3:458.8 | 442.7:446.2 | 1.40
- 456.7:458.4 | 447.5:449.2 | 1.11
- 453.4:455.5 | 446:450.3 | 1.09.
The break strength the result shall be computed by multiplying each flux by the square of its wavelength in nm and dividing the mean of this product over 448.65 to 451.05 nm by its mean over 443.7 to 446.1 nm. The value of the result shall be 1.3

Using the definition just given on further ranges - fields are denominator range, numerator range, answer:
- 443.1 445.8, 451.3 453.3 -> 1.23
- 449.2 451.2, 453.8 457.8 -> 1.11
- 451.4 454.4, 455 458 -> 1.15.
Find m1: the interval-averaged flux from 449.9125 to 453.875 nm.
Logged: 89.5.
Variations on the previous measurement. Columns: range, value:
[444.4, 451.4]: 85.6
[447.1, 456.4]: 92.1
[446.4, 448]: 85.5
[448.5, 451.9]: 93.1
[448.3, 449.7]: 90.7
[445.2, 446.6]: 72.6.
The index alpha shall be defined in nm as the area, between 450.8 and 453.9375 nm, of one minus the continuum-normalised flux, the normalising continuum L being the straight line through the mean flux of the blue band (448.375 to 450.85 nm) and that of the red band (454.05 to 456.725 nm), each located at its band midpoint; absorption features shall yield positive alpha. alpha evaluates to 0.22 nm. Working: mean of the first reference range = 91.2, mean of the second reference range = 99.8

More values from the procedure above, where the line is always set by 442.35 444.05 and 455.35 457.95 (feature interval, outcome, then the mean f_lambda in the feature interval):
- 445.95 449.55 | -0.14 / 86.9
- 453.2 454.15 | 0.12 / 82.8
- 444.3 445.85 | 0.08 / 74.2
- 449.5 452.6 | -0.14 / 93.9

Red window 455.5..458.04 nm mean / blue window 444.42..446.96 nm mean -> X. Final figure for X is 1.33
